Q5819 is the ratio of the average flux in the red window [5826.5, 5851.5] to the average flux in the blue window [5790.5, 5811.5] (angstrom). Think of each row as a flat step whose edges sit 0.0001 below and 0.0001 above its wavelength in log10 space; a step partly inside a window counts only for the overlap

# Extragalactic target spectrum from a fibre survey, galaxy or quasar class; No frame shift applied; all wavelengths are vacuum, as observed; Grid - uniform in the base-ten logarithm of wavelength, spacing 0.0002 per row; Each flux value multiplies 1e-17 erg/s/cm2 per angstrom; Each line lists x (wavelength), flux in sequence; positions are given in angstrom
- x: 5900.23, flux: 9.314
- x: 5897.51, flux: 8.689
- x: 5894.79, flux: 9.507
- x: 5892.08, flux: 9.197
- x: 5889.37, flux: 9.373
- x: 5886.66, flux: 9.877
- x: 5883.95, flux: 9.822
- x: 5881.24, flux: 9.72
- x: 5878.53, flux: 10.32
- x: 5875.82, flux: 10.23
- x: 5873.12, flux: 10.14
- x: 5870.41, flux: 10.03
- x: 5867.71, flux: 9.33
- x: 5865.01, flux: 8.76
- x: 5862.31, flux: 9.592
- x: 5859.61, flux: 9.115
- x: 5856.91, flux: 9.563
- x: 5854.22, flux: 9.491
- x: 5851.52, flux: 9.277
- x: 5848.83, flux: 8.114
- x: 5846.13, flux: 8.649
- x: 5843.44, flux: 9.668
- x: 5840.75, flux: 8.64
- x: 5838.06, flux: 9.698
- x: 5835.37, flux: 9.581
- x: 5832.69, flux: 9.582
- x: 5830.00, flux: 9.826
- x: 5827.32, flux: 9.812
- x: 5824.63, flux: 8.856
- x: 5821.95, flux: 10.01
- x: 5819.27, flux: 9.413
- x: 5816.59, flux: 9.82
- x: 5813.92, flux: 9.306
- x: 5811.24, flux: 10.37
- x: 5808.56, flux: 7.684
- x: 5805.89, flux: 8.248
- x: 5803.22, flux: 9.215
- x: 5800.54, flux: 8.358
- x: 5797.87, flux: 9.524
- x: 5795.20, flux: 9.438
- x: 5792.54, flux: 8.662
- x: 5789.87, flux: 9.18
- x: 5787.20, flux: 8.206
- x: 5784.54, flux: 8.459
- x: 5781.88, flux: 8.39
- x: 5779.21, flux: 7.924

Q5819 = 1.05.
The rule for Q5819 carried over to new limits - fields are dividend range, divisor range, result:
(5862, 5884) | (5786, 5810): 1.12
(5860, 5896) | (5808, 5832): 1.02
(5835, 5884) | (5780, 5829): 1.04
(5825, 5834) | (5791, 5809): 1.10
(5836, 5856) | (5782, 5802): 1.03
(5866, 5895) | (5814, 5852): 1.05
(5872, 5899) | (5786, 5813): 1.09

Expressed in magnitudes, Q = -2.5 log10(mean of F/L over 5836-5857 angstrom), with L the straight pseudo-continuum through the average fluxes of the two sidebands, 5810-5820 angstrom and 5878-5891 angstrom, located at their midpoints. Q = 0.07 mag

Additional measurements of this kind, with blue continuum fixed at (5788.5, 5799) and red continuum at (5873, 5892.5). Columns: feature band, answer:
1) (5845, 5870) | 0.06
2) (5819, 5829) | -0.01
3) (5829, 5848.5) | 0.03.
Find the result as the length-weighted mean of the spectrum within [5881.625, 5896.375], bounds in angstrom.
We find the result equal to 9.55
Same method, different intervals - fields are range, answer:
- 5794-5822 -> 9.18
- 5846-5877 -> 9.38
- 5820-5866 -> 9.31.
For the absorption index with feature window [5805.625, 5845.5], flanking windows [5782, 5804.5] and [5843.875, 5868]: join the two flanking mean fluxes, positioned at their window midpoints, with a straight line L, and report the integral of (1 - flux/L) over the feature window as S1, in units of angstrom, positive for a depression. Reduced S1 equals -1.77 angstrom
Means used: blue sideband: 8.85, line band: 9.39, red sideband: 9.11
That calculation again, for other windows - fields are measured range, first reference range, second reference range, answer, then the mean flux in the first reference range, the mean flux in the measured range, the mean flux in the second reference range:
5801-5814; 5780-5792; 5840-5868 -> -0.26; 8.53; 8.89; 9.11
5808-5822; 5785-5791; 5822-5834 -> -0.32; 8.64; 9.48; 9.57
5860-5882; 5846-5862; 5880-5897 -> -0.99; 9.1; 9.74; 9.54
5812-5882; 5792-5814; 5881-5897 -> -1.76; 8.97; 9.49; 9.53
